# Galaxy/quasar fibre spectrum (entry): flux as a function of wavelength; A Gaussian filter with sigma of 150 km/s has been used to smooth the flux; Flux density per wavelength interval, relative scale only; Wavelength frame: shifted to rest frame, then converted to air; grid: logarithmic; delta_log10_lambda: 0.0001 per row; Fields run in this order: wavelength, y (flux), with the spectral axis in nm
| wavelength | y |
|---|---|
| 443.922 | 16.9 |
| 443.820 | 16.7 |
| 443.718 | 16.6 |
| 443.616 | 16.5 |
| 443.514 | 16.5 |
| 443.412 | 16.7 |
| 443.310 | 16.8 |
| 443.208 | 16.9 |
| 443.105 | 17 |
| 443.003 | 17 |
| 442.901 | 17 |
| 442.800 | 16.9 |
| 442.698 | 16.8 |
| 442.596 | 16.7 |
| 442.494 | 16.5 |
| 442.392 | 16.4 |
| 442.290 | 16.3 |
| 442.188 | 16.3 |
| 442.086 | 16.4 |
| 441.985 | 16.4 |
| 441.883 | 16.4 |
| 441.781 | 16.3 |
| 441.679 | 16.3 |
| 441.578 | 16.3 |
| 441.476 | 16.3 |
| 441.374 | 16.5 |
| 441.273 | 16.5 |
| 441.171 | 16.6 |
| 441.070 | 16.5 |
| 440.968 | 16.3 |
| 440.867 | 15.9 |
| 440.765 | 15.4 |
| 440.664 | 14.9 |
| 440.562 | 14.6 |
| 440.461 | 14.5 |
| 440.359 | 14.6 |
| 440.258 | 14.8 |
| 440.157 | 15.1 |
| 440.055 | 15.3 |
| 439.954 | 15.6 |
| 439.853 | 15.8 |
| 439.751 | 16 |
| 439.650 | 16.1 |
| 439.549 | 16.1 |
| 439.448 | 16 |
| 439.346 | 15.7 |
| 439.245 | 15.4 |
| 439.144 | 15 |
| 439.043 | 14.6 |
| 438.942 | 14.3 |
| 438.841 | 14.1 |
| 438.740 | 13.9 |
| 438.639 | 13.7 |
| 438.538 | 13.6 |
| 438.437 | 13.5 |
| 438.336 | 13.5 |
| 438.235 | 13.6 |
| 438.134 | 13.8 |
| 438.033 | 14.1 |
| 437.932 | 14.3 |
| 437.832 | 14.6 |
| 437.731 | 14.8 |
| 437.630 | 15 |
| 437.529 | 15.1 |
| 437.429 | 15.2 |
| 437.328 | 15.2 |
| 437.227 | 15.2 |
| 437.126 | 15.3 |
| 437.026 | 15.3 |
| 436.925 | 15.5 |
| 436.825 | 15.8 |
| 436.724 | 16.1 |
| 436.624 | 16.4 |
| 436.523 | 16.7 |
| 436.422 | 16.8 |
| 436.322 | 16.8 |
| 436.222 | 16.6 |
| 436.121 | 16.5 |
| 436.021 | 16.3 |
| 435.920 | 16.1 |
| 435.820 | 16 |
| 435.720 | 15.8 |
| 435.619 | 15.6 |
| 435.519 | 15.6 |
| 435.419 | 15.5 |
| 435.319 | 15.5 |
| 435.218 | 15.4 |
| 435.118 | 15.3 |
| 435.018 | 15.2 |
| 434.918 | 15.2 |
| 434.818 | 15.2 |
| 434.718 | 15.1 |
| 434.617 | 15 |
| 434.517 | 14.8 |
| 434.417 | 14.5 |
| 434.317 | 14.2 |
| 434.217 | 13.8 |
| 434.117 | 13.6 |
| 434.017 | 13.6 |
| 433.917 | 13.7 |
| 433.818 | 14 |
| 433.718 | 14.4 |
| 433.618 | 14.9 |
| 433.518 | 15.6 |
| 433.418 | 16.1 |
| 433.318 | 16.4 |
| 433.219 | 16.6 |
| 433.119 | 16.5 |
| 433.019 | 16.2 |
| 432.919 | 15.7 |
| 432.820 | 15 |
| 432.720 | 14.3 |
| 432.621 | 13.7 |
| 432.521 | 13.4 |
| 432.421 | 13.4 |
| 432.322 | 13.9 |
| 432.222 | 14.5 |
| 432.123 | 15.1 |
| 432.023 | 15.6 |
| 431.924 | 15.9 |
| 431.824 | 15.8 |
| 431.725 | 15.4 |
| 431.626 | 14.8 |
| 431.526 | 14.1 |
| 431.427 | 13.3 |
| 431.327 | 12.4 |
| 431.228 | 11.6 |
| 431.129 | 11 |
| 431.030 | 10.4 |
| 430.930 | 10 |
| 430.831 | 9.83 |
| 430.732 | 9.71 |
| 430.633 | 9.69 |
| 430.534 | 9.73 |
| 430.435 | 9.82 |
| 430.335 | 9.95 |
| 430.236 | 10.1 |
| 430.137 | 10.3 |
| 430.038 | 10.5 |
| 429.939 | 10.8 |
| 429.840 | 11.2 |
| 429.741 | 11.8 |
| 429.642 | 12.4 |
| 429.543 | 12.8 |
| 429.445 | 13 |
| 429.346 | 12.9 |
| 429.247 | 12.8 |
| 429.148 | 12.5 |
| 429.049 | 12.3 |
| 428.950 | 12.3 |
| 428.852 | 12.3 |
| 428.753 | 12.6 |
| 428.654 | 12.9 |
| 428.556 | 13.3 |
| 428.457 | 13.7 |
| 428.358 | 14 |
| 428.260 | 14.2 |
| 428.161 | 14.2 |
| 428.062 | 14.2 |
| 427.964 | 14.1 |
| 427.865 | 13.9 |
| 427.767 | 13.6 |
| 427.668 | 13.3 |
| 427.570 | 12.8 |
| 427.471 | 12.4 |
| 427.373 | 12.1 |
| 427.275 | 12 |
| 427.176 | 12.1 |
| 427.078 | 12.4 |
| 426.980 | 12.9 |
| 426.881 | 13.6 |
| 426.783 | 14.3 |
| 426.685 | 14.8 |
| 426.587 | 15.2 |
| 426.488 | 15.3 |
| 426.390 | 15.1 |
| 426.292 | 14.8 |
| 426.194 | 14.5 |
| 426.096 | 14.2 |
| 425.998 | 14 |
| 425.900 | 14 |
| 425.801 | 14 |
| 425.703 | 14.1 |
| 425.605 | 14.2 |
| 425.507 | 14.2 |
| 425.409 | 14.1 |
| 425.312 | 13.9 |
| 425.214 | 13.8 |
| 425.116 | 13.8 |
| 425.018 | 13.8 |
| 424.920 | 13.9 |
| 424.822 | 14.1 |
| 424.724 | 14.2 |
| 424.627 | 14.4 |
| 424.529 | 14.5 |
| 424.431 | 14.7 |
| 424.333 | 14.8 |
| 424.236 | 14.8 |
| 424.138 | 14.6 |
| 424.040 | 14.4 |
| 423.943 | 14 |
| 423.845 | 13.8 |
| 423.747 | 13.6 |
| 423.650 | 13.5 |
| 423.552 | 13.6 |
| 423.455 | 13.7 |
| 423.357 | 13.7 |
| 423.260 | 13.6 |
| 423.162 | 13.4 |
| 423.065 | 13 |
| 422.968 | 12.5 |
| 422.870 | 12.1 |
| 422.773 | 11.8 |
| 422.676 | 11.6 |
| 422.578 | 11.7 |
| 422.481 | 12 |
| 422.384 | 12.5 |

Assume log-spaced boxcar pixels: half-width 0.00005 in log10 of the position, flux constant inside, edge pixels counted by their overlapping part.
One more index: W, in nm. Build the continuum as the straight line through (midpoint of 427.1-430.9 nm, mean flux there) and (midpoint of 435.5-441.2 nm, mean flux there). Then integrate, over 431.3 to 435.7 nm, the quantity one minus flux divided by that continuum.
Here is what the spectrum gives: -0.40 nm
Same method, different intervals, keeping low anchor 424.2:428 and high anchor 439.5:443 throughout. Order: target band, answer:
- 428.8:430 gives 0.178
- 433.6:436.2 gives 0.016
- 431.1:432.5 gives 0.059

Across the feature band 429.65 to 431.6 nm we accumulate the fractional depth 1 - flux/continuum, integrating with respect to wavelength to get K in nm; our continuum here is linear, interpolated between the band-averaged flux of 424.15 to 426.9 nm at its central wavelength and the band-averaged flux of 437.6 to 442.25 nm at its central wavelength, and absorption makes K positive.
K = 0.50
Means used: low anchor 14.3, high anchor 15.3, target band 10.9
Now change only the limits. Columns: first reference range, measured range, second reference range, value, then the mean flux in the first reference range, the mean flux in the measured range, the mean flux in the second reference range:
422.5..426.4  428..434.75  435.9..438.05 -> 0.70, 13.8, 13.3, 15.6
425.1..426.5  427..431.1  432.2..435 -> 0.68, 14.3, 12.1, 14.8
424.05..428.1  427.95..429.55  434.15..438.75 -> 0.12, 13.9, 13.2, 15.2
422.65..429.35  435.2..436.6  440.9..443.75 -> -0.06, 13.6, 16.1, 16.6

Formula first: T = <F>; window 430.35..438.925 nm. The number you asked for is 14.5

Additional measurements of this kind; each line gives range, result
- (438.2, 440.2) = 14.9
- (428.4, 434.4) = 13.1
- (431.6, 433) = 14.8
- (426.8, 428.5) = 13.3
